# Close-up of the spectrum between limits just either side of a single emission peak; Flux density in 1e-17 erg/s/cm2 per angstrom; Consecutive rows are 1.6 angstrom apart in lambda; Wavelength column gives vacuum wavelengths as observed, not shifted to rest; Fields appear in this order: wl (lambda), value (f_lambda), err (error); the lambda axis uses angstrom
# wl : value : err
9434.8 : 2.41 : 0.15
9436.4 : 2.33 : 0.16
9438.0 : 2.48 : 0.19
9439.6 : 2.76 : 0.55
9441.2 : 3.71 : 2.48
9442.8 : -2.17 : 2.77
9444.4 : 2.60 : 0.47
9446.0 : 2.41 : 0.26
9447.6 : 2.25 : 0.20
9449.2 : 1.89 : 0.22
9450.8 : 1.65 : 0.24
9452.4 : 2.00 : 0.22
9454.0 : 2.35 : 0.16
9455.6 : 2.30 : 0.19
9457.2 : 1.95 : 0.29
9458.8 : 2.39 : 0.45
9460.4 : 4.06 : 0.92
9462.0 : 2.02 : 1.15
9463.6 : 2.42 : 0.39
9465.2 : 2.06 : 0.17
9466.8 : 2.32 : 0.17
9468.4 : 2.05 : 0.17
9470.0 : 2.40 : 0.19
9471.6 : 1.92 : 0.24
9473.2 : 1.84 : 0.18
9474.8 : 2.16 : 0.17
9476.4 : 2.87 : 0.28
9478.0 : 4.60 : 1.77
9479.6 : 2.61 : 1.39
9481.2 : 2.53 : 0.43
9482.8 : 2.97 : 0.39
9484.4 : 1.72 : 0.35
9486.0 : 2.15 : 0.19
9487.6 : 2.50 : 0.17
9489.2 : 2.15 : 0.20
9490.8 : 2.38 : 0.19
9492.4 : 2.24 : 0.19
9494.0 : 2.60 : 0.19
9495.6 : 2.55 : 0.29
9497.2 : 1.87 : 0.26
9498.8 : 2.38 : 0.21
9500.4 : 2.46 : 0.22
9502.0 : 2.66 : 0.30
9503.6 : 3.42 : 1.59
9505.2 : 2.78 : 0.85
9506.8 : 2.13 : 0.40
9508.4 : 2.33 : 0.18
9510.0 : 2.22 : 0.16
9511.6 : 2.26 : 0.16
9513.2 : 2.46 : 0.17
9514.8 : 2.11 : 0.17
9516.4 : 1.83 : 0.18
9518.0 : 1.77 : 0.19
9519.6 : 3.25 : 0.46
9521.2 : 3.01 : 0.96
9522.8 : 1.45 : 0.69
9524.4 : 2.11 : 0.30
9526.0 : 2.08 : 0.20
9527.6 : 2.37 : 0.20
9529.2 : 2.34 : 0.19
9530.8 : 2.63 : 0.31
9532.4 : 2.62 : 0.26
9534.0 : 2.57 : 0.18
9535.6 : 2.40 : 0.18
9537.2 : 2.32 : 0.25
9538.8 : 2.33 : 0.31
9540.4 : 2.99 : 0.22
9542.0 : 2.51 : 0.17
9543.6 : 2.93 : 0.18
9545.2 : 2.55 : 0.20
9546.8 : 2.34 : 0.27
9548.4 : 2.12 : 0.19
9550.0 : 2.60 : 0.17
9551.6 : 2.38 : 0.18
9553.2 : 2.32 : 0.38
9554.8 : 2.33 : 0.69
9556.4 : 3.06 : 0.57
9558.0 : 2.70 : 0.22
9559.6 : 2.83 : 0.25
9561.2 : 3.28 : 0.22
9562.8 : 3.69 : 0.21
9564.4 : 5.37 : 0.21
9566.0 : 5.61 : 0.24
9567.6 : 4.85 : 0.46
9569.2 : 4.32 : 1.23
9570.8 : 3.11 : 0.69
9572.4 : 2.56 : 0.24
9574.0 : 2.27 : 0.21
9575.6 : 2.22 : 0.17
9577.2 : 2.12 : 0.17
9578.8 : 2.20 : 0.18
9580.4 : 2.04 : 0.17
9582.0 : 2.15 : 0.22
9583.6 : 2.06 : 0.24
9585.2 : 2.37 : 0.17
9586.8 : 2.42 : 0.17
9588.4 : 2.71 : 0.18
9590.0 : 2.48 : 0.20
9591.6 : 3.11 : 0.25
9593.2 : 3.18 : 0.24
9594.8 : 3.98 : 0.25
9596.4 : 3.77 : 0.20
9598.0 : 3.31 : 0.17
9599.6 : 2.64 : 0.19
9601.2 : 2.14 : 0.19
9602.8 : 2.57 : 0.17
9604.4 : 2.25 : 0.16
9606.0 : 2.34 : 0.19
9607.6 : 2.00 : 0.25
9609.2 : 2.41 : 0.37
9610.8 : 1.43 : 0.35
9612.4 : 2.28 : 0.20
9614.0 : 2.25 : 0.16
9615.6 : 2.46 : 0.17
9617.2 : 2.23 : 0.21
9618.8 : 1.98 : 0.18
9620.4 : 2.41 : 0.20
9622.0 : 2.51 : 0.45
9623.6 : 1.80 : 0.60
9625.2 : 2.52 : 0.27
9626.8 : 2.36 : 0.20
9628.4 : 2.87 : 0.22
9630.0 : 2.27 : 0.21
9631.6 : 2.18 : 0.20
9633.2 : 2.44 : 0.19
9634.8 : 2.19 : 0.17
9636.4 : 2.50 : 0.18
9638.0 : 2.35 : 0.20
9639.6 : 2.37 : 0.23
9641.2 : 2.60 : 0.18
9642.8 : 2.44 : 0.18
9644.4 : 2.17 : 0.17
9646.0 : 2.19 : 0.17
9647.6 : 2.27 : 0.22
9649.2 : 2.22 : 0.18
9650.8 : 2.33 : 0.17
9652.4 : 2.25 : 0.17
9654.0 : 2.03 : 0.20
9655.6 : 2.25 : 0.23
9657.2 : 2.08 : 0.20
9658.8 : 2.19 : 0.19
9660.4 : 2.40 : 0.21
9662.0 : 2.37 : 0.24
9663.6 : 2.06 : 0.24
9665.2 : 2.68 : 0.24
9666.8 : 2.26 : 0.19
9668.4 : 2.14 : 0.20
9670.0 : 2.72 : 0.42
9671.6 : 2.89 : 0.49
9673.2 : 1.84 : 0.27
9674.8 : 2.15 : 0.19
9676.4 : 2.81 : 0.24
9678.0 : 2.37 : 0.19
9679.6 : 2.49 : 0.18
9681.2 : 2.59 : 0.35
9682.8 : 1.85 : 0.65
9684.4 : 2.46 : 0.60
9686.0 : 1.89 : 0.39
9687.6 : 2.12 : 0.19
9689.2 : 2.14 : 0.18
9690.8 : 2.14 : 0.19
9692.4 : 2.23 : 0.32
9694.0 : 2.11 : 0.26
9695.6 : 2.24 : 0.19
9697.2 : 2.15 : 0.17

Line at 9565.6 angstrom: H-alpha 6563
